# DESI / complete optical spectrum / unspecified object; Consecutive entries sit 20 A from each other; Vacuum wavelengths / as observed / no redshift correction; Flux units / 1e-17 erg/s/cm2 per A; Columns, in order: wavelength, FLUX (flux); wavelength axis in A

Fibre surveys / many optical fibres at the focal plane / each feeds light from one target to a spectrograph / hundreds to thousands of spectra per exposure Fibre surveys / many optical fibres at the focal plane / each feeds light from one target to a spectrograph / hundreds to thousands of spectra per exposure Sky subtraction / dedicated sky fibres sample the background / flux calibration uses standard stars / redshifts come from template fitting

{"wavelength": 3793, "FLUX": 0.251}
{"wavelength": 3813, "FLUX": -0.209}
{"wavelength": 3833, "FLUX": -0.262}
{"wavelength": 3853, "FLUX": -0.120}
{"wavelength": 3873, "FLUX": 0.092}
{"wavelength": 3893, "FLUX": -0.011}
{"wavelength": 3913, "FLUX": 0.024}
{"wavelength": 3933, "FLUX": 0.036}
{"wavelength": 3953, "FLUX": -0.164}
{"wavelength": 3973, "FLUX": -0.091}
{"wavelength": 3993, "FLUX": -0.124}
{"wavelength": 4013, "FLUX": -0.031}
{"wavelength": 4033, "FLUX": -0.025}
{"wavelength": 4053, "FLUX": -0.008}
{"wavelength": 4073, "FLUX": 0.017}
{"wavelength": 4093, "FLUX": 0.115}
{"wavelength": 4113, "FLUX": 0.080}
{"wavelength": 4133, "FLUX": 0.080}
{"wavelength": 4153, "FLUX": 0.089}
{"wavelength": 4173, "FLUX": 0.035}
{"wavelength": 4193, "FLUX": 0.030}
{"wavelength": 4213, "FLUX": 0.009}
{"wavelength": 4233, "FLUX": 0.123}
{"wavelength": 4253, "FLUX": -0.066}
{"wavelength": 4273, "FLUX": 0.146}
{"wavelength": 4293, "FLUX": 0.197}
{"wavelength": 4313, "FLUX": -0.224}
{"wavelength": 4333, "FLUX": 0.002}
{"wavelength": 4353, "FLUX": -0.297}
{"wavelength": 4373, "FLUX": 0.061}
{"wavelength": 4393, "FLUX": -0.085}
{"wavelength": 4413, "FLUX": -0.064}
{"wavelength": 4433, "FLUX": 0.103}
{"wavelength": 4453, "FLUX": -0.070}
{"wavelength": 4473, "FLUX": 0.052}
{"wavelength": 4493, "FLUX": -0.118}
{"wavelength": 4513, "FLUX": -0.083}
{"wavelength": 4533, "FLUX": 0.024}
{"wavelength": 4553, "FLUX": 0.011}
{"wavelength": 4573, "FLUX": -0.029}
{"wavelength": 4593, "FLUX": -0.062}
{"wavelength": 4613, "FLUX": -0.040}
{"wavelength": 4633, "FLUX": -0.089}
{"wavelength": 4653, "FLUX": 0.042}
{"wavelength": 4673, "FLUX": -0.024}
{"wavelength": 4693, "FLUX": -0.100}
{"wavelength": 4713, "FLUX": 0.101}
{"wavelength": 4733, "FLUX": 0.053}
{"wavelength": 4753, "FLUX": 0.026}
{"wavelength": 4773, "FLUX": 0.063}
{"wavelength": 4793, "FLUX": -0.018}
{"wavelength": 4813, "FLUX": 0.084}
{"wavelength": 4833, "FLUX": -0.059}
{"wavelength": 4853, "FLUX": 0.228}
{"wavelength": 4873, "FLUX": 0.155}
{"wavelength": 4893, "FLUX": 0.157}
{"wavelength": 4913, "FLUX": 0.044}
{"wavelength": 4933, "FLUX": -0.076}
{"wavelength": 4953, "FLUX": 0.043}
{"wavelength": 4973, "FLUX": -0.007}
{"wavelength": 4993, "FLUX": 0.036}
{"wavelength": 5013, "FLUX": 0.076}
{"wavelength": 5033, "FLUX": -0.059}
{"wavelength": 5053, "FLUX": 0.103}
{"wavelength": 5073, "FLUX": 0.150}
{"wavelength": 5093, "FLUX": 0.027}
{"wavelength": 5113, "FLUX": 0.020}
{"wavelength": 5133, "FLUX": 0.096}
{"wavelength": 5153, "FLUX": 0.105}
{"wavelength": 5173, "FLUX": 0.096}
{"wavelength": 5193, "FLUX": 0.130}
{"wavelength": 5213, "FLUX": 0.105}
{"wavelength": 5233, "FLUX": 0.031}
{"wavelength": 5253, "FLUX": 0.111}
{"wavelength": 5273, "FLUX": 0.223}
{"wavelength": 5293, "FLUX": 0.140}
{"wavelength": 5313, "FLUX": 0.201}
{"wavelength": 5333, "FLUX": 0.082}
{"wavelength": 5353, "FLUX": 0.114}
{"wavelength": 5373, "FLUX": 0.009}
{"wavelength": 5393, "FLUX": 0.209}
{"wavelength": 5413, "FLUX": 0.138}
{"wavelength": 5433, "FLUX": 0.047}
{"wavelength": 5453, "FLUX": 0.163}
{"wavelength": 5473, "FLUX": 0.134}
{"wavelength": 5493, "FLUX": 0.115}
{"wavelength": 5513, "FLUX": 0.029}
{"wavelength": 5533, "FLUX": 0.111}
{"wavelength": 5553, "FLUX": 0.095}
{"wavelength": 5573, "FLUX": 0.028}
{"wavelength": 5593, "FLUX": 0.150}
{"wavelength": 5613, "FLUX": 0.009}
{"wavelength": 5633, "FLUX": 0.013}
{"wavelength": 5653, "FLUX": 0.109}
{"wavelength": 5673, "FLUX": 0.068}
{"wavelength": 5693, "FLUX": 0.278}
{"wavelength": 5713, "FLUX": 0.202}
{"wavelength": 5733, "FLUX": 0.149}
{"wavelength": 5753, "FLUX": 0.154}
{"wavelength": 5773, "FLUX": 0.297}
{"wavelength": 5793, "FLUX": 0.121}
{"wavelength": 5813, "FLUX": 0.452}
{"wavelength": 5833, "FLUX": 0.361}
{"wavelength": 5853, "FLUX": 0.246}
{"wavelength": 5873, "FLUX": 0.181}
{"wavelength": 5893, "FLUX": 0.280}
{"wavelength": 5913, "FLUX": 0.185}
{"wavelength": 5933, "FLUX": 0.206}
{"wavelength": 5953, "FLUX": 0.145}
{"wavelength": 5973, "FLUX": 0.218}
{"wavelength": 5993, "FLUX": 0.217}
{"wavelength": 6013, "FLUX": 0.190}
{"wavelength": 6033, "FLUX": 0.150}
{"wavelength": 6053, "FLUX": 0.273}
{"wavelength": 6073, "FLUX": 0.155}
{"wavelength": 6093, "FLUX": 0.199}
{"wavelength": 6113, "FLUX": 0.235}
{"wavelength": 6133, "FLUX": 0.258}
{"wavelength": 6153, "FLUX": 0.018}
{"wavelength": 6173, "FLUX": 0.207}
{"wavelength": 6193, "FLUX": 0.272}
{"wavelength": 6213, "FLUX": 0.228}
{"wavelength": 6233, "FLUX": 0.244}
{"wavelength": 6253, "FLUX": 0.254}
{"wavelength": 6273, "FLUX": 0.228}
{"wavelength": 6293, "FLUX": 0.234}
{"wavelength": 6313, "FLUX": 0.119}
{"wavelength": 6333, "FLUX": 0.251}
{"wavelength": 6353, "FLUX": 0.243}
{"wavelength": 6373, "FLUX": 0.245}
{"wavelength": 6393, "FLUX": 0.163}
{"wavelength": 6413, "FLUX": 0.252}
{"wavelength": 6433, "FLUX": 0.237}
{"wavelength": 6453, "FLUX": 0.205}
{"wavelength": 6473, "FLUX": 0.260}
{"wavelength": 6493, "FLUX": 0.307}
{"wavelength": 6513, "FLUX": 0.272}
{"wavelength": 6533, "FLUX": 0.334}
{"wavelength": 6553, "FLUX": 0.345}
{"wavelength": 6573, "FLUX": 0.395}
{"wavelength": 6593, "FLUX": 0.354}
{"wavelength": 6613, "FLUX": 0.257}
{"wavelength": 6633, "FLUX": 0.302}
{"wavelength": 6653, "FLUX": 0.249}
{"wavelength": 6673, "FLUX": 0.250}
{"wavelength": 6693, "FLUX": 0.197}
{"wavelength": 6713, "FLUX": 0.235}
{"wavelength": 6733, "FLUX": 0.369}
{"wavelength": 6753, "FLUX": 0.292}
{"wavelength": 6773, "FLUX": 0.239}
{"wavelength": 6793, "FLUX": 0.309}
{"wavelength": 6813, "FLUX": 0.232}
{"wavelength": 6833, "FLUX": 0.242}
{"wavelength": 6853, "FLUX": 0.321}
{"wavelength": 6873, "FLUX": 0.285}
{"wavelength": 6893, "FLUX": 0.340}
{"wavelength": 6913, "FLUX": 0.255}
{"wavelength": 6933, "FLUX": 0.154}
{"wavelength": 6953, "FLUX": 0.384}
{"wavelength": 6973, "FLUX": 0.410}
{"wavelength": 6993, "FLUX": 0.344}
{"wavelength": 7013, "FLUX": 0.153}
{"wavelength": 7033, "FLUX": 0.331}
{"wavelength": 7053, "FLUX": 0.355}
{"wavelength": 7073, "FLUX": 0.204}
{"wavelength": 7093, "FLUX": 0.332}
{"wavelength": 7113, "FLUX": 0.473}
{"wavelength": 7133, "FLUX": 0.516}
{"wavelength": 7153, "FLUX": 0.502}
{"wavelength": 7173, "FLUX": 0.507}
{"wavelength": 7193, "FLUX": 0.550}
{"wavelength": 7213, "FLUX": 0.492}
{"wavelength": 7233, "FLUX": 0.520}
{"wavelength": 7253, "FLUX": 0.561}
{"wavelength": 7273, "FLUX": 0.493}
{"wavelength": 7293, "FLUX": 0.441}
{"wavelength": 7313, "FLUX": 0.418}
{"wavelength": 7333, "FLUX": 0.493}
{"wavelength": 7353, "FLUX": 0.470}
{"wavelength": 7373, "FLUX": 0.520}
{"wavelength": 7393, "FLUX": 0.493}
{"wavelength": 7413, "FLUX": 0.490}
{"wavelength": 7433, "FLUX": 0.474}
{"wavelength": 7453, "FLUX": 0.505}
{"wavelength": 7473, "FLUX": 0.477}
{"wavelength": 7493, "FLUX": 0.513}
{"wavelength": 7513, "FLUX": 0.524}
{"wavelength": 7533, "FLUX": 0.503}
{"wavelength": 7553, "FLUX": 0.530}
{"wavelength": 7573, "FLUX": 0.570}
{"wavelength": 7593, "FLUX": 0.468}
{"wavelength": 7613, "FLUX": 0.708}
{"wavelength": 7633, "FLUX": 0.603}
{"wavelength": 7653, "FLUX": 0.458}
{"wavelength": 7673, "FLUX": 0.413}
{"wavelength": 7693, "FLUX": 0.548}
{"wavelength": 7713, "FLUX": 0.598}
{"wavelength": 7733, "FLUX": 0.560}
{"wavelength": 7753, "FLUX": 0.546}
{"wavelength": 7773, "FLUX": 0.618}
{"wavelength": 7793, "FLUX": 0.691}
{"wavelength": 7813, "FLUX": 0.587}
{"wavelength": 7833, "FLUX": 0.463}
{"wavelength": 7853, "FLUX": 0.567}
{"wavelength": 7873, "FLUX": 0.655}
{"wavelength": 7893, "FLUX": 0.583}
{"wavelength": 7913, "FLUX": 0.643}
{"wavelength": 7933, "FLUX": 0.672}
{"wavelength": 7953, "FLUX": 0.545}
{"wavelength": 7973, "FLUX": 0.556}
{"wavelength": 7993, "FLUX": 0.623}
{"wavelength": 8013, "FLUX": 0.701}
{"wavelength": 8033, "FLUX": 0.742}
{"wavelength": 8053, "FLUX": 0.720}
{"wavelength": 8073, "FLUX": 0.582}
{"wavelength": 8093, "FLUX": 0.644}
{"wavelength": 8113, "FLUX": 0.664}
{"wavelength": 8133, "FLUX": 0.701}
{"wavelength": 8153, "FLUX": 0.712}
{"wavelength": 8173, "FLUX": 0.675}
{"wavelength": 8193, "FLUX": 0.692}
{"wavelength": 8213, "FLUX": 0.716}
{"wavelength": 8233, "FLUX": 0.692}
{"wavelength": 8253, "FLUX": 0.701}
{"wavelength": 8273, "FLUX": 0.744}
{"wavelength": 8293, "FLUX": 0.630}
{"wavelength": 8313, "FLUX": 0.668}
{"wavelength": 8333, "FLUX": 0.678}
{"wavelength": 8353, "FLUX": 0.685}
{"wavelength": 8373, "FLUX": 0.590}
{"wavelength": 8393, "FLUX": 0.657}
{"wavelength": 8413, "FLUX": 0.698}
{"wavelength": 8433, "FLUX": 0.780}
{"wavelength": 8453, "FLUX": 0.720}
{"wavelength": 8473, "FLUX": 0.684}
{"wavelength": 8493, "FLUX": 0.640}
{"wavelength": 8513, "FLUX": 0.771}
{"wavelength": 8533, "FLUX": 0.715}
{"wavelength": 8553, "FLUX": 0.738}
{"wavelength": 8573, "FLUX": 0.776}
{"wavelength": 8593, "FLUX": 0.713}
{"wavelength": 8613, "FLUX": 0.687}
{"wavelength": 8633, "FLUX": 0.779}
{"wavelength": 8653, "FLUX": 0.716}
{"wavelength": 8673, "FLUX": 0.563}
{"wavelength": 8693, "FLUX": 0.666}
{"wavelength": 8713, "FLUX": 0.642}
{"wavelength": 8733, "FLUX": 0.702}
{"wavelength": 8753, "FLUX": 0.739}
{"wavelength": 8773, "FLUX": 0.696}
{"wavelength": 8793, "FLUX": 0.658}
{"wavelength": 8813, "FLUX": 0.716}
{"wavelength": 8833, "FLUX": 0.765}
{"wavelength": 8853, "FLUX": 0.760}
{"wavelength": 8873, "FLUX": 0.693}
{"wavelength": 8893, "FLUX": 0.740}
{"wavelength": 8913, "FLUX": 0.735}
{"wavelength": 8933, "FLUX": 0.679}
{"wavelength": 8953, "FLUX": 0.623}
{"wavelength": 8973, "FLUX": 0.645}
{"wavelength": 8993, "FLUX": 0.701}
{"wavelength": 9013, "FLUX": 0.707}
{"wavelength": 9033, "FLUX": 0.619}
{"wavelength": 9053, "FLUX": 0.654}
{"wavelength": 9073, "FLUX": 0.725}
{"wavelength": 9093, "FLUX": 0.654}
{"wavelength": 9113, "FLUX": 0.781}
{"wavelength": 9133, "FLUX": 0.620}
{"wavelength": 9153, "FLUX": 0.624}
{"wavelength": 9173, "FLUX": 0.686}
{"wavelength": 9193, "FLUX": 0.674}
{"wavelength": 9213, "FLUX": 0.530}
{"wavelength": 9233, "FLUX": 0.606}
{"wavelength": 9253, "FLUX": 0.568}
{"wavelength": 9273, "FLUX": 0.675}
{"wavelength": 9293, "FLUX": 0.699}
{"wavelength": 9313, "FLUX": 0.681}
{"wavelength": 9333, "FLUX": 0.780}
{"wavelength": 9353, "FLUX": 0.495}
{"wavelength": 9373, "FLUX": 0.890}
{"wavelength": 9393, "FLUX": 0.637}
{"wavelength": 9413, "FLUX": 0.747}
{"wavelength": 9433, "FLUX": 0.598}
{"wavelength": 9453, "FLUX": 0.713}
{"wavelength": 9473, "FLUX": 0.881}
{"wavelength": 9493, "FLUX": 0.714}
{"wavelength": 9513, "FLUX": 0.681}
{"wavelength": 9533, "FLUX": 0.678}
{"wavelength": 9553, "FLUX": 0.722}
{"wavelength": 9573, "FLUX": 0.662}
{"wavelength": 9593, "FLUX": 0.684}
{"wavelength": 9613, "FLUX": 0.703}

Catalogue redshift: 0.782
